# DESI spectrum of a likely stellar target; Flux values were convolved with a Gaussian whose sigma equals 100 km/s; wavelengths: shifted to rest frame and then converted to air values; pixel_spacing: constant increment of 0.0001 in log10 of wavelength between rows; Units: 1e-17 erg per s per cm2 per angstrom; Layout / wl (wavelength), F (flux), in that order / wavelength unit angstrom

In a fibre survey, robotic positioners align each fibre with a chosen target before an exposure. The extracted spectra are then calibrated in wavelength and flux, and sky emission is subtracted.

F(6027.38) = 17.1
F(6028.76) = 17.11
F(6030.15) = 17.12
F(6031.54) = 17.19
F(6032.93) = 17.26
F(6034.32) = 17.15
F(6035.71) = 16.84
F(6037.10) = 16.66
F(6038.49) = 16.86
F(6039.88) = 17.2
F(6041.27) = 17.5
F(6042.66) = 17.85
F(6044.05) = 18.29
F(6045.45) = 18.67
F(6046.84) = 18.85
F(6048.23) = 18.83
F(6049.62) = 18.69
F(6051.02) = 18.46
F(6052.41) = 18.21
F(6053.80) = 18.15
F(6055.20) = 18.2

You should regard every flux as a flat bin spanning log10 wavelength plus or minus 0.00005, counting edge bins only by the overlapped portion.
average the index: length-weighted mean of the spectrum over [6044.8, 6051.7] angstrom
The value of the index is 18.7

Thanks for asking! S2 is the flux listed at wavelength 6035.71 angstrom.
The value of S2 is 16.84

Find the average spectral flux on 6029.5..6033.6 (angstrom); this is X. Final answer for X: 17.2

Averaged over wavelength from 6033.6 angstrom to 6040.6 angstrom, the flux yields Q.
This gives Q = 16.9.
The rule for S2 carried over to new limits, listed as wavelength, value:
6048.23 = 18.83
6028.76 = 17.11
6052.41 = 18.21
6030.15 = 17.12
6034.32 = 17.15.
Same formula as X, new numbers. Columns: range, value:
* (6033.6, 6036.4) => 17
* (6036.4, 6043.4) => 17.2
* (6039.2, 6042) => 17.4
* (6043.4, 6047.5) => 18.6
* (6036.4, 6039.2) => 16.8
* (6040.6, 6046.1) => 18.1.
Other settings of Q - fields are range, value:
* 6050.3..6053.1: 18.3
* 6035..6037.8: 16.8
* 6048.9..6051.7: 18.6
